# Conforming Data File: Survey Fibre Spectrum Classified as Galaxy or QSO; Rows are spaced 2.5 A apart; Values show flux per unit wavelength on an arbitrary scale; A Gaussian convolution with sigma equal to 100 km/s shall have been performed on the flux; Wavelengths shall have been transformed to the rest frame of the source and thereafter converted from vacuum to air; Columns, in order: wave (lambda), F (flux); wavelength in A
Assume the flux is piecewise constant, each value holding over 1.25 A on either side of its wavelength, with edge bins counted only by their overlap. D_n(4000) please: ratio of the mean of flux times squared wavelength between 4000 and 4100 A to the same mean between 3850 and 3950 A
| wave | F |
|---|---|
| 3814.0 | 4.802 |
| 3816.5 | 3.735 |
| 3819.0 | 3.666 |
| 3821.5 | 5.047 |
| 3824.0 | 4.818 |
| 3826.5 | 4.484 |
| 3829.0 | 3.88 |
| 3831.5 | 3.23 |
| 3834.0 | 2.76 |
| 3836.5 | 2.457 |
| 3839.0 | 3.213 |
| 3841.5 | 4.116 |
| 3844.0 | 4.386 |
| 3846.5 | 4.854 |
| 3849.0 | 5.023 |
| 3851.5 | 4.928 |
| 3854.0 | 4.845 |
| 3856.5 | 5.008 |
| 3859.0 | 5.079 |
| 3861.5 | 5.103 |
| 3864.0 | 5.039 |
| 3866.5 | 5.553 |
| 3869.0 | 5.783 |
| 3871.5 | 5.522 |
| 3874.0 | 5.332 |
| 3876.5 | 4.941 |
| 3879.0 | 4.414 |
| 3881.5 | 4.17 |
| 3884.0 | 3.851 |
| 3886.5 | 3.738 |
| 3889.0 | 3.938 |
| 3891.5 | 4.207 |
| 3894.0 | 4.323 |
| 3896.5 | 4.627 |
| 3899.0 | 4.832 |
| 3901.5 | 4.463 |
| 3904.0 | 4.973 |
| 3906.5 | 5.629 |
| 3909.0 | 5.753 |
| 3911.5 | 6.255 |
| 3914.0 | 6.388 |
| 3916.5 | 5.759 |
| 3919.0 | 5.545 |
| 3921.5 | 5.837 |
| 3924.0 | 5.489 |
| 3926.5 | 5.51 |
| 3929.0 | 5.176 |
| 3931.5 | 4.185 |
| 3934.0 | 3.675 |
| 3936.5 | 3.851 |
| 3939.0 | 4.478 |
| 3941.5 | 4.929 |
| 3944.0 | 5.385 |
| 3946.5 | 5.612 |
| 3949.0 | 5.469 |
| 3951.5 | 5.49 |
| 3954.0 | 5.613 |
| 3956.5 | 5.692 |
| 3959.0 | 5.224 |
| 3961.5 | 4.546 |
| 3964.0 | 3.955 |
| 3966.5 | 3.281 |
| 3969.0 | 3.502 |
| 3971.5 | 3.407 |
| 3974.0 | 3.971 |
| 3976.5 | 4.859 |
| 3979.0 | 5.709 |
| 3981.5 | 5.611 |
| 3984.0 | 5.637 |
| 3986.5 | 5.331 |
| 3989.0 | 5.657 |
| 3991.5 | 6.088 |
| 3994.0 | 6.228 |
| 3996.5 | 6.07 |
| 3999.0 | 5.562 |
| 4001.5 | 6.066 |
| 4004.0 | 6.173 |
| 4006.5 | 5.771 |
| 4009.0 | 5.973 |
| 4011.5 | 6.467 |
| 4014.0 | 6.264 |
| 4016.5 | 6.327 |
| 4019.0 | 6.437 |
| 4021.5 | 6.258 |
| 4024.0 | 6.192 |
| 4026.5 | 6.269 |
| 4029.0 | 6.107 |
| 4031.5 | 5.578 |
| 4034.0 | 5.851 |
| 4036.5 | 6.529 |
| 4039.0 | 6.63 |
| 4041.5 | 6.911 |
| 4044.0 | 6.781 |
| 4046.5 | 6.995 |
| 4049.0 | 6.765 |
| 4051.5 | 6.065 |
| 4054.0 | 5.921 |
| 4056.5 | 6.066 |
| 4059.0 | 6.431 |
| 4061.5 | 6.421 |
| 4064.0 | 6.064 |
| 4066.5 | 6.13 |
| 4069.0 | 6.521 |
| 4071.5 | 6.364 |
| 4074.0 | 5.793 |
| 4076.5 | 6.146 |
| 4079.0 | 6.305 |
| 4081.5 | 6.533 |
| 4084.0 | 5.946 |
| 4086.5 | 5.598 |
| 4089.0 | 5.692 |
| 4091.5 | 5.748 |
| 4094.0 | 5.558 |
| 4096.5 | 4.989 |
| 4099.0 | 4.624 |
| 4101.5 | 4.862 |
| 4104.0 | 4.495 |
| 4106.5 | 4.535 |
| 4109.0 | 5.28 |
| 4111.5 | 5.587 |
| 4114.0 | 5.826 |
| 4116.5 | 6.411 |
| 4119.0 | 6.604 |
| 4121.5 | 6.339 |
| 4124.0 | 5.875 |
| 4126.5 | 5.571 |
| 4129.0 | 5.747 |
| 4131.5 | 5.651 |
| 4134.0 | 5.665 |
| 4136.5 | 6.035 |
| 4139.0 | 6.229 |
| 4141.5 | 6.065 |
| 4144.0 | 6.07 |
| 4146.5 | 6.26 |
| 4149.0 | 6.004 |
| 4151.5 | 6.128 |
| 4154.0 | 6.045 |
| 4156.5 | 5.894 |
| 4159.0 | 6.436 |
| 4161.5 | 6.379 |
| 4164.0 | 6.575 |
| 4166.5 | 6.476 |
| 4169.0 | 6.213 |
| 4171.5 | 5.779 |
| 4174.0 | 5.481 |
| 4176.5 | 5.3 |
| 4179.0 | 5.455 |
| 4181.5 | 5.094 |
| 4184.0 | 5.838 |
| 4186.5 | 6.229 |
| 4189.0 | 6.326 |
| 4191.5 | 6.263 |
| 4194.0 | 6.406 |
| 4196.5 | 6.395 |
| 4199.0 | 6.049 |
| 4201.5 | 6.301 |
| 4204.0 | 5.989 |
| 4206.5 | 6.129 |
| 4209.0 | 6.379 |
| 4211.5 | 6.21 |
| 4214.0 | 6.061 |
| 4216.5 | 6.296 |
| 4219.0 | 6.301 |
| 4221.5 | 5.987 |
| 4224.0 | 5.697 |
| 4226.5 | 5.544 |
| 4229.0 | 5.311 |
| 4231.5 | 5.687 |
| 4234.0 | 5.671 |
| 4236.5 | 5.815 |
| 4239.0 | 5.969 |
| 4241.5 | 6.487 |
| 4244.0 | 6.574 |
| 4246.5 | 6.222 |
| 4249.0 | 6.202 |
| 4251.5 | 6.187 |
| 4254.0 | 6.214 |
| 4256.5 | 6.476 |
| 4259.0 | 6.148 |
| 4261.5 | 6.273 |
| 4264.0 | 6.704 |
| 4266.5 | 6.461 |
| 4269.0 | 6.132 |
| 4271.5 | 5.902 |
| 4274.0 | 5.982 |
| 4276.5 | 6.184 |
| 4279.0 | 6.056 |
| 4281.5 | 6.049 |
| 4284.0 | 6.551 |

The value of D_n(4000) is 1.33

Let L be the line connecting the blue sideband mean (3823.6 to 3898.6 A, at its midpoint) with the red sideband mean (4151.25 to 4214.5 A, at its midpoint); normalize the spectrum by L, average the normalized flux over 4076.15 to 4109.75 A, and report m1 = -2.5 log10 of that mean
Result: 0.03 mag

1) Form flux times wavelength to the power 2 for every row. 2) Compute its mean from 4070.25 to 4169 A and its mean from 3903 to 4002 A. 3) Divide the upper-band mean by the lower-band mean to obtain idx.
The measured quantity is 1.23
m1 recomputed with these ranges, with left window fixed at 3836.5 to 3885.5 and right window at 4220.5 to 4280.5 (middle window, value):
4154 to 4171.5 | -0.09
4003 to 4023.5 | -0.18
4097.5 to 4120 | 0.05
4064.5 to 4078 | -0.14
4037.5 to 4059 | -0.21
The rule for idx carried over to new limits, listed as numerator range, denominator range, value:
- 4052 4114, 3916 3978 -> 1.28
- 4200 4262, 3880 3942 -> 1.46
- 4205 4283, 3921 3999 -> 1.40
